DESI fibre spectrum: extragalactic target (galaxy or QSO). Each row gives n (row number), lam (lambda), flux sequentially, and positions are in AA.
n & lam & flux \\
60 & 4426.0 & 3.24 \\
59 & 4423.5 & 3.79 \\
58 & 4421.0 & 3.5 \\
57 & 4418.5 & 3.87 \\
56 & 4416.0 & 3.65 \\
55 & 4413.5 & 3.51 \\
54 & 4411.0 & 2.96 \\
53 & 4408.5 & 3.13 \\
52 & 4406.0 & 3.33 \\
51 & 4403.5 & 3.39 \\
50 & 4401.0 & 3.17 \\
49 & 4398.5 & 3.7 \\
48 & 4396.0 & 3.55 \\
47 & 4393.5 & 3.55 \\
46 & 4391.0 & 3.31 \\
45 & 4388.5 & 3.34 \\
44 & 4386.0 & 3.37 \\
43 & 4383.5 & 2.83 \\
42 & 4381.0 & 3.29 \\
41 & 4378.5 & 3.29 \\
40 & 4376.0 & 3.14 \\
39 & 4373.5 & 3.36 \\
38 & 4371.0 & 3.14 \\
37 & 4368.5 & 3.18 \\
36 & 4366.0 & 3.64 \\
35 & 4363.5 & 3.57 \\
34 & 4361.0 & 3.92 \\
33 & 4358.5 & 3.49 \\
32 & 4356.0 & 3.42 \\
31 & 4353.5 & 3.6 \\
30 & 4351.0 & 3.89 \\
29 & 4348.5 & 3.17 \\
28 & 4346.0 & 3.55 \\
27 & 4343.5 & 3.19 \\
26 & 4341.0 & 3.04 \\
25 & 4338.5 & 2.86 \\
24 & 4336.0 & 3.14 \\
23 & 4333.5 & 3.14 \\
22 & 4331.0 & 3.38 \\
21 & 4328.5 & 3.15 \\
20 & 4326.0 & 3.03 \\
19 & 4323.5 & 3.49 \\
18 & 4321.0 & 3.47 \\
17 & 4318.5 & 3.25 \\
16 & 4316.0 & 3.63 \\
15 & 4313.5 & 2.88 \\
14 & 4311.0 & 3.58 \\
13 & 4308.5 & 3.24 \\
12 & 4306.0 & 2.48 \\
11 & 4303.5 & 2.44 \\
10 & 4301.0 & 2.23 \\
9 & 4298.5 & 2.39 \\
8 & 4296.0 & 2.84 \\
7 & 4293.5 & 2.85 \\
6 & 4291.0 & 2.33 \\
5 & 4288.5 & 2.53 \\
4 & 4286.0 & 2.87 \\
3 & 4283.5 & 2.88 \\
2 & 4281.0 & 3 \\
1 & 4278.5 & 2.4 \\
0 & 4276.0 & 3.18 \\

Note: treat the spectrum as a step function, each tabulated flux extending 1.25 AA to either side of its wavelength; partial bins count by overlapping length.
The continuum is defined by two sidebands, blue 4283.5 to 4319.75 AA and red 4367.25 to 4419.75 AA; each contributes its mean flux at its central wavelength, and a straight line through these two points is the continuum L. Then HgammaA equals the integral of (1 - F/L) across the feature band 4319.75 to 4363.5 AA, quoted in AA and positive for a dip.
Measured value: -4.38 AA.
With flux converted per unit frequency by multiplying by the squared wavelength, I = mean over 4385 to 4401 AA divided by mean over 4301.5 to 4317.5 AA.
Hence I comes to 1.2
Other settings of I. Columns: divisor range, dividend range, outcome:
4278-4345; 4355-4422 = 1.19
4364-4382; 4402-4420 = 1.05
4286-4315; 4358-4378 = 1.30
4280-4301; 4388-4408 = 1.34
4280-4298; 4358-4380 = 1.29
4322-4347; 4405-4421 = 1.11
